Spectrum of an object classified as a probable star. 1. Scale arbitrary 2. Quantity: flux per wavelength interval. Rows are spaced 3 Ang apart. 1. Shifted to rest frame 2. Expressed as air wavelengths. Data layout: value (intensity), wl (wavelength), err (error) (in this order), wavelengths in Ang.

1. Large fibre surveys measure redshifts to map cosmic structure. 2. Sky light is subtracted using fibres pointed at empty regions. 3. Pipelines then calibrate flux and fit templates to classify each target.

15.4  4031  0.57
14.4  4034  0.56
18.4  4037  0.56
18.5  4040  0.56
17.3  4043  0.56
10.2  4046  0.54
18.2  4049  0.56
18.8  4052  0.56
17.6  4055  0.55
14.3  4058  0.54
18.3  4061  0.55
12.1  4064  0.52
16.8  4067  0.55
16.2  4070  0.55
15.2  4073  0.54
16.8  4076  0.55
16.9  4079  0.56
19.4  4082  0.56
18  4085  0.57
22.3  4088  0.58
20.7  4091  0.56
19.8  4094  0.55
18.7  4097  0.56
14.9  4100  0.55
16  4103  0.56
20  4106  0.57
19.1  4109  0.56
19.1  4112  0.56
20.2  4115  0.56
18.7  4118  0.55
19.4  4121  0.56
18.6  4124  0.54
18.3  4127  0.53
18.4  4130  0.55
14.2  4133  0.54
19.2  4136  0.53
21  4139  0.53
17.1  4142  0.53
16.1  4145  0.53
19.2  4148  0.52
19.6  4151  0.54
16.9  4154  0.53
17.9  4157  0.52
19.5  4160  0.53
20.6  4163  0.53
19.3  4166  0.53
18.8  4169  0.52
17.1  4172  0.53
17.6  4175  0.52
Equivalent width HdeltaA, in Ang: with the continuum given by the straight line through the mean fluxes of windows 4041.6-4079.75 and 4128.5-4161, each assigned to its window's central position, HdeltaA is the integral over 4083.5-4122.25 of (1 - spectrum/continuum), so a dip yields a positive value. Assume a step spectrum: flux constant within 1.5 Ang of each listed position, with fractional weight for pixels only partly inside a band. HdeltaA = -4.4 Ang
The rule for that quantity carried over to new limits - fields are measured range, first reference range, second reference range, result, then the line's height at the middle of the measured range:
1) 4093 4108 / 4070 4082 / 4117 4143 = -0.4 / 17.4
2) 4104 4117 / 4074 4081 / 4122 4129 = -1.0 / 18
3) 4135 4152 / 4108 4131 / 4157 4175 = 0.2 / 18.9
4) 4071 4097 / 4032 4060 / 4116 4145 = -2.0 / 17.2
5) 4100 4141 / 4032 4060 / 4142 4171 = -1.4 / 17.9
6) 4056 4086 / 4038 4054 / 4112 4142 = 1.6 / 17.3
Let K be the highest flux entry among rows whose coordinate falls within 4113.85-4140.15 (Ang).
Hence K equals 21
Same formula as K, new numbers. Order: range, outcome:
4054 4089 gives 22.3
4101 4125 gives 20.2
